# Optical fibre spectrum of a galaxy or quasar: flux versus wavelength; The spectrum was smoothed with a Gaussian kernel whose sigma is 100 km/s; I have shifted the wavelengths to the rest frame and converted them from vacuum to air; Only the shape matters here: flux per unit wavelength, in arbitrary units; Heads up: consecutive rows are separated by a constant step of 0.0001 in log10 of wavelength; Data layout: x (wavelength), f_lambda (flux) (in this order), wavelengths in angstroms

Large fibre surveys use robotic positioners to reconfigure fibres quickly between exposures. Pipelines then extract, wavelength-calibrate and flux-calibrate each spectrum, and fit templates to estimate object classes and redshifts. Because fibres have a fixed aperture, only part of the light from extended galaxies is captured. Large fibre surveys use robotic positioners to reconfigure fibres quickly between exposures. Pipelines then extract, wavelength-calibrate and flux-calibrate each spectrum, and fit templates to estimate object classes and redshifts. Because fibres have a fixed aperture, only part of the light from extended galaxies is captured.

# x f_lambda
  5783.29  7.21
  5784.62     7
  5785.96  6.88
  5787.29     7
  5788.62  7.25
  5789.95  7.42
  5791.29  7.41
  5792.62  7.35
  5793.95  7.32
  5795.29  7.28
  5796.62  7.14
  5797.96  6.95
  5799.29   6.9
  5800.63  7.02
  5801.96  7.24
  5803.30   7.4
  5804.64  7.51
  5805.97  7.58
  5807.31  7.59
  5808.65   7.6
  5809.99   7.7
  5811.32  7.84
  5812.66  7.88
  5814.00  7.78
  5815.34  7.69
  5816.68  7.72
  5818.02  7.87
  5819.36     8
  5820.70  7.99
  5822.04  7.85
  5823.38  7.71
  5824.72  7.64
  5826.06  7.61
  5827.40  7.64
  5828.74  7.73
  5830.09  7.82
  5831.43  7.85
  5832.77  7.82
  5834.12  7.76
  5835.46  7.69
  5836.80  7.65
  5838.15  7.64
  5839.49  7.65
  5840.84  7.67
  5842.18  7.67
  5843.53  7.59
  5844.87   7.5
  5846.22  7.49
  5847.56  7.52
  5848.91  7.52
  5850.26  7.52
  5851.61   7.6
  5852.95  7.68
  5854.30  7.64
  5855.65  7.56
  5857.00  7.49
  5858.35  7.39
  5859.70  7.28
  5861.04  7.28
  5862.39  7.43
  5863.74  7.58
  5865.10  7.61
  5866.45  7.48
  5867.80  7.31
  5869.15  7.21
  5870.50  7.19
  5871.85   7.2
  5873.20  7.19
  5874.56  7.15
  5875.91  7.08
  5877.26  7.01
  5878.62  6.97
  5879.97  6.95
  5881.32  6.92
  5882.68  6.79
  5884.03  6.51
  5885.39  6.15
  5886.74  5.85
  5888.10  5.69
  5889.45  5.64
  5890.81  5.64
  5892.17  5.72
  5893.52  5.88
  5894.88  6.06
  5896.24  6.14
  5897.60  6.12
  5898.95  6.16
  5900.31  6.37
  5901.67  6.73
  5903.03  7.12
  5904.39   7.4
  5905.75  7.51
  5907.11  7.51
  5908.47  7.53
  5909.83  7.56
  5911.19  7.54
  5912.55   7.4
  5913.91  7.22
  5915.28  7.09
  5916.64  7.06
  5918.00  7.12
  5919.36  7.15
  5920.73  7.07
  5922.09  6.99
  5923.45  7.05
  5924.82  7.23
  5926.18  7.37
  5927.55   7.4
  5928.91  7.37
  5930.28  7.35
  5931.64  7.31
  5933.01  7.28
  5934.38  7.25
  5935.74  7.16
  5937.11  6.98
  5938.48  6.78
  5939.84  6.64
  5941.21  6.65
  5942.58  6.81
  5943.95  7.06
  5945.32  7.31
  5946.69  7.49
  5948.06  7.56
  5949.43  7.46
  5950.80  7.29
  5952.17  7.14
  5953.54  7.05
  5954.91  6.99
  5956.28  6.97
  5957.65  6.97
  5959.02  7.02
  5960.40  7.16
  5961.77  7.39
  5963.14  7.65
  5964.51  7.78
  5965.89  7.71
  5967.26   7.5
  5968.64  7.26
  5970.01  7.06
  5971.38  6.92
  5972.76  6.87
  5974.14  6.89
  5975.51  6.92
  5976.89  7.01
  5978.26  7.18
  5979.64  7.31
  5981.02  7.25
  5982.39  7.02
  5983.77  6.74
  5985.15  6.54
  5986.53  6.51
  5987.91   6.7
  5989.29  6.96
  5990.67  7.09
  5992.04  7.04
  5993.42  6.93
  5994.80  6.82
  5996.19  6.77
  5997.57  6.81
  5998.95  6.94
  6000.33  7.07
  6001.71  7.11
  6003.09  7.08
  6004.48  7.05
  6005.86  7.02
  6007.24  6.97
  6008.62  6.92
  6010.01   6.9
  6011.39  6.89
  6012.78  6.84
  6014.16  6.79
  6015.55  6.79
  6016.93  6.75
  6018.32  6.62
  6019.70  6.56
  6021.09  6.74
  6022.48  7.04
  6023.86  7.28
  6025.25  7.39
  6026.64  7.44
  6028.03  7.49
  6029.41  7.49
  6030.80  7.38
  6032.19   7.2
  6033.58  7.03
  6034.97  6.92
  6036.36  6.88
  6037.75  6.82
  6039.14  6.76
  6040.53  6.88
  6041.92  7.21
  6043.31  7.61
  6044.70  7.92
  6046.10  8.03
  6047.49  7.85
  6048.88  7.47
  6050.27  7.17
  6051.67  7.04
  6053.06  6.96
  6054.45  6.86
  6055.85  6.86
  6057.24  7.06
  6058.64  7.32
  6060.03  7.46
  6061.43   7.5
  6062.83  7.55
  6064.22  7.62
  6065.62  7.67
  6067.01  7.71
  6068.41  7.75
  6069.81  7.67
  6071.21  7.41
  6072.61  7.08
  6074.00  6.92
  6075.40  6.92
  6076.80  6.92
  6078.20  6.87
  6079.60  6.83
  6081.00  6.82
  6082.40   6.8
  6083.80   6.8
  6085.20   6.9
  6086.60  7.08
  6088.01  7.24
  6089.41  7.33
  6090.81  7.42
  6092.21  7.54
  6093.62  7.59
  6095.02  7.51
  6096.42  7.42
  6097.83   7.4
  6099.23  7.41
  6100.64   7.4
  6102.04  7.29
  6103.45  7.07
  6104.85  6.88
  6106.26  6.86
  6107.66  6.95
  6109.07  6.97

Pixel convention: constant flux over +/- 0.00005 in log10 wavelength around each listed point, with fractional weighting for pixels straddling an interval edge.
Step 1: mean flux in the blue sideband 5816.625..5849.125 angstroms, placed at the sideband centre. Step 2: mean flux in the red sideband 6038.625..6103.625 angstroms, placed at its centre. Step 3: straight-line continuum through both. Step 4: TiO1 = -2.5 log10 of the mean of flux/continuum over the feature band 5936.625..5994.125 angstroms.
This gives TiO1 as 0.06 mag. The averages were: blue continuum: 7.71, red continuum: 7.28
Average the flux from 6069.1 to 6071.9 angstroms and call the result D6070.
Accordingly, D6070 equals 7.53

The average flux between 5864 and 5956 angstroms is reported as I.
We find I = 6.96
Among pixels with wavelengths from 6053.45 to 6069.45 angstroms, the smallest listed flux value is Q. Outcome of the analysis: 6.86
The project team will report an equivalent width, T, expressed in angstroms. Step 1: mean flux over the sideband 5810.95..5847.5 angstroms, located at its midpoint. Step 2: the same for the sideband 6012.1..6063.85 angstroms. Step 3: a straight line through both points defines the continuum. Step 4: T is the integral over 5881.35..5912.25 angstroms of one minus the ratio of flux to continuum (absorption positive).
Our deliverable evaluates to 4.1 angstroms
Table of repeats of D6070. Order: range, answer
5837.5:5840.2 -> 7.64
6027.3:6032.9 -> 7.39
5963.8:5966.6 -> 7.74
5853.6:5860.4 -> 7.47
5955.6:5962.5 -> 7.11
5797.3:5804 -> 7.1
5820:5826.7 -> 7.77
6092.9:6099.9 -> 7.46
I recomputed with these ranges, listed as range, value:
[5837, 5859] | 7.57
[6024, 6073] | 7.33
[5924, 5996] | 7.11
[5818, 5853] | 7.69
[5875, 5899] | 6.31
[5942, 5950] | 7.28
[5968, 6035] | 6.99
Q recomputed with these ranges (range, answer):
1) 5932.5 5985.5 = 6.54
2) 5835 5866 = 7.28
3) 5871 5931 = 5.64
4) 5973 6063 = 6.51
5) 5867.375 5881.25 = 6.95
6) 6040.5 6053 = 6.88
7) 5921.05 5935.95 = 6.99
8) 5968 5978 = 6.87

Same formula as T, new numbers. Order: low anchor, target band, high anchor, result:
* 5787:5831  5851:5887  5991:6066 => 1.18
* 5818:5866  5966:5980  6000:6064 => 0.34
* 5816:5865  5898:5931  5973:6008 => 0.57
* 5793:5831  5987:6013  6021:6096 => 1.36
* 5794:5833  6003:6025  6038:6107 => 1.31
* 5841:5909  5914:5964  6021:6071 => -0.32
